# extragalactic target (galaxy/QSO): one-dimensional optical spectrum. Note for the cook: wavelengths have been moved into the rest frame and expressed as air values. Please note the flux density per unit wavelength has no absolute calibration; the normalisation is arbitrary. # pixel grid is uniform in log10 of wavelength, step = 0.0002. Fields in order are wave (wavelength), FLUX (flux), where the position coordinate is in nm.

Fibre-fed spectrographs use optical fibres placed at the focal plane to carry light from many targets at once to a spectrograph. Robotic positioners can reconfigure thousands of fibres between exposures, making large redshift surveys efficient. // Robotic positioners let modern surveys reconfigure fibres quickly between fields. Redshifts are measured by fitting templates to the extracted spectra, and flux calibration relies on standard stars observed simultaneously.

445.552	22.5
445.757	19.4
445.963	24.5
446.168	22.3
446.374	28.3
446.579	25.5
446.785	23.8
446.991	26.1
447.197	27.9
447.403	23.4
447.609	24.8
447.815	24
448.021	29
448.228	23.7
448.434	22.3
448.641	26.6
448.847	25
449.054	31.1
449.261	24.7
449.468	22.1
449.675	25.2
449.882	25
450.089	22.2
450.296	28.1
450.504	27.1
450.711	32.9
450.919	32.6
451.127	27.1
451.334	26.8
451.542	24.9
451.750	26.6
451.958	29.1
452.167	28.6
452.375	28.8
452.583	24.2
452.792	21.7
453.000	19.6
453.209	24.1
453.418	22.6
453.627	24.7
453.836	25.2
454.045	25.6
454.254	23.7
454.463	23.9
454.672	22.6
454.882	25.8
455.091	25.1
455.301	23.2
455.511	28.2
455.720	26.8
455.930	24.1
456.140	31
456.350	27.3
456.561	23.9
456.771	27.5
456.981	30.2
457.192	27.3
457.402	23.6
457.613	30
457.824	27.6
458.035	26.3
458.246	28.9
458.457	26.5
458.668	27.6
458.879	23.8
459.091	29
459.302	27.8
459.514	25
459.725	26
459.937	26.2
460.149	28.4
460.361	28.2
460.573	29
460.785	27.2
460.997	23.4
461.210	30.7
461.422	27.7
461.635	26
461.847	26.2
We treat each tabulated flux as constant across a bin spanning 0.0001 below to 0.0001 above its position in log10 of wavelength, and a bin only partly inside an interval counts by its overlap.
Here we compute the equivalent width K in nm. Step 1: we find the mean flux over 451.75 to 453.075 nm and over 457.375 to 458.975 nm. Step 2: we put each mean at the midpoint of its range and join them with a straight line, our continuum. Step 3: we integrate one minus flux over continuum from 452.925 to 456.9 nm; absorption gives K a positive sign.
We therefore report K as 0.17 nm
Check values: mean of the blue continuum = 25.6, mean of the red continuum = 27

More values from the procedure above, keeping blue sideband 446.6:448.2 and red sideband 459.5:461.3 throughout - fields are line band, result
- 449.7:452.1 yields -0.14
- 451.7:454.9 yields 0.18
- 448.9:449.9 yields 0.00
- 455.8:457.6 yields -0.02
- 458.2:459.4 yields -0.01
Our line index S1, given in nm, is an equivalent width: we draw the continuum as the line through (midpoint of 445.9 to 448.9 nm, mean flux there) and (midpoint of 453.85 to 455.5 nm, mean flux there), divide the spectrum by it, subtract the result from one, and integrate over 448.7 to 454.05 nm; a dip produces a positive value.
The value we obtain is -0.25 nm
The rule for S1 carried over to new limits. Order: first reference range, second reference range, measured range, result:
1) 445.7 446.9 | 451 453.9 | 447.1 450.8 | -0.17 nm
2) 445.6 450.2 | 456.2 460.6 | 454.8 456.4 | 0.01 nm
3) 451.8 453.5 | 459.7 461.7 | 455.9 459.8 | -0.09 nm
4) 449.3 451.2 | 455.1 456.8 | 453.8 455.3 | 0.12 nm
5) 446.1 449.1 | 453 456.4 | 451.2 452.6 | -0.11 nm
